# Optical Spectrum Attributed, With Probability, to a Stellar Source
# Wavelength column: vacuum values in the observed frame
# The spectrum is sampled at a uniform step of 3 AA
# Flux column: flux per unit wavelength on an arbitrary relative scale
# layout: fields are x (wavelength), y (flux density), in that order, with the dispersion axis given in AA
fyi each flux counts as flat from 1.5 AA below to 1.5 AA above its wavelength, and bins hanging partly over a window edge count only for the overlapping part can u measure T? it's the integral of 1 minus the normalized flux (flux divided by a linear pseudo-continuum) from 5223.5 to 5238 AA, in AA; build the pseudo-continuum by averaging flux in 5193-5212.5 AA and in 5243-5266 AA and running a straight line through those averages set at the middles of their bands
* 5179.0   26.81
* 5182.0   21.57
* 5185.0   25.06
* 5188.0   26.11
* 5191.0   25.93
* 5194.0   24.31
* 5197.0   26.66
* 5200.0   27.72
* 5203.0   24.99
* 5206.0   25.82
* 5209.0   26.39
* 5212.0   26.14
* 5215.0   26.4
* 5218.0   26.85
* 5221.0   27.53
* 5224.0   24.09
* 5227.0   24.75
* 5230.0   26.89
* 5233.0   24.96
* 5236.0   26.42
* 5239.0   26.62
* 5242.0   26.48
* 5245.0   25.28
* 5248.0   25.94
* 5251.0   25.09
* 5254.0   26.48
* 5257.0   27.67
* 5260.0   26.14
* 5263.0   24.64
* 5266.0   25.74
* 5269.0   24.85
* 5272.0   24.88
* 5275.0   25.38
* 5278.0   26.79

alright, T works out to 0.2 AA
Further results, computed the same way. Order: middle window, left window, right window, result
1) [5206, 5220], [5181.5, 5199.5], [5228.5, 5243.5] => -0.4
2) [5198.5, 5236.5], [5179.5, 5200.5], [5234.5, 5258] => -0.5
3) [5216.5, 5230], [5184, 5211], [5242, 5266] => 0.0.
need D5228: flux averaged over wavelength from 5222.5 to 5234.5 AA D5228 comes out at 25.2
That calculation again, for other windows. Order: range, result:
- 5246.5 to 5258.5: 26.3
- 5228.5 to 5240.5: 26.2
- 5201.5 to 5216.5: 25.9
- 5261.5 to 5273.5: 25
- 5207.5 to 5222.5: 26.7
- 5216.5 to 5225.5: 26.2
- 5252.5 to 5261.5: 26.8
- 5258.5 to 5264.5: 25.4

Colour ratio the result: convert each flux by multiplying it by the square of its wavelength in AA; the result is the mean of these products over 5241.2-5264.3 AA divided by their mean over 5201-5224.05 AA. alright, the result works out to 1.01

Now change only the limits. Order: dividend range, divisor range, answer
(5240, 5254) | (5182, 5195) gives 1.06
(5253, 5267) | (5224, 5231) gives 1.04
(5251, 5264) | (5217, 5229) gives 1.03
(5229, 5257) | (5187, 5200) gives 1.02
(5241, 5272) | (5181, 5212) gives 1.03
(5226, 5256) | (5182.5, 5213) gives 1.02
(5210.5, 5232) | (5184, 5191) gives 1.03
